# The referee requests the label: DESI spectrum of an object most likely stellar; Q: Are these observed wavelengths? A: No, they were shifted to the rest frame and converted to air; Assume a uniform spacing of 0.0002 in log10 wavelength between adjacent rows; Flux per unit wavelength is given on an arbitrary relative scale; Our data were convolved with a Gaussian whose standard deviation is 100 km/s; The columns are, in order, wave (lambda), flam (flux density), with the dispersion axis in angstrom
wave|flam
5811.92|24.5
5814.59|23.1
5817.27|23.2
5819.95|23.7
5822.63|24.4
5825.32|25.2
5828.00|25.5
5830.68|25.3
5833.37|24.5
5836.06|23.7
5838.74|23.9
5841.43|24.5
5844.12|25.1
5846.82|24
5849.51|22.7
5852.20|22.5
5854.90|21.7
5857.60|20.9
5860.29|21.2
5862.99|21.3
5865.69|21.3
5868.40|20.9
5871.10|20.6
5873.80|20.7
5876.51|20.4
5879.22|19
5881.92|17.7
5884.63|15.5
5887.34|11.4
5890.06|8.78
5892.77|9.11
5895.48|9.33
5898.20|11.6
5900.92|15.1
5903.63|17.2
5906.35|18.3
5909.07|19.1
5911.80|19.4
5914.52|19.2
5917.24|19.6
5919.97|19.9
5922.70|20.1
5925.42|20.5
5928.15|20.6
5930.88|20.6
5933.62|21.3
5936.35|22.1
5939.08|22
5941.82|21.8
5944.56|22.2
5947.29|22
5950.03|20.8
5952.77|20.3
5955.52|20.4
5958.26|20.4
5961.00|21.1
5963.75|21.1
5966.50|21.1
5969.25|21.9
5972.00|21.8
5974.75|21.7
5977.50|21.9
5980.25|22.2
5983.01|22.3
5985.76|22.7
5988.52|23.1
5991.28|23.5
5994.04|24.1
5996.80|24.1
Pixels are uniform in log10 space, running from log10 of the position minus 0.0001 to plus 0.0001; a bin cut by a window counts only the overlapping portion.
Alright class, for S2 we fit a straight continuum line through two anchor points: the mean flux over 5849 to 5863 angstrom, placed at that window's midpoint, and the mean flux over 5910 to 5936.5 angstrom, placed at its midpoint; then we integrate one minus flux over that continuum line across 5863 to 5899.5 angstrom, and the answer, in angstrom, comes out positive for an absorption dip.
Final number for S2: 8.8 angstrom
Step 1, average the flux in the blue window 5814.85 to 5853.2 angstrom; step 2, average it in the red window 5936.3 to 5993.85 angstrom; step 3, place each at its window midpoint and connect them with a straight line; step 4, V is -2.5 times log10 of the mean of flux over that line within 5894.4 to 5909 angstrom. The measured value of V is 0.47 mag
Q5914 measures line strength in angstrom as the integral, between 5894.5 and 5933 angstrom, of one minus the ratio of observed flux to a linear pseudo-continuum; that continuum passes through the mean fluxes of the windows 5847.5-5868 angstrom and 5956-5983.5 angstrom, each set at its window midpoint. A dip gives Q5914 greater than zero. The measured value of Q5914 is 6.3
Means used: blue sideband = 21.7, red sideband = 21.5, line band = 18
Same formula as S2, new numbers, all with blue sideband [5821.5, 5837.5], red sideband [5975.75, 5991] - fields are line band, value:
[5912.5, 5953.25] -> 4.2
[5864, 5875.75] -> 1.6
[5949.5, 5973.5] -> 1.9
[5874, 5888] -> 3.9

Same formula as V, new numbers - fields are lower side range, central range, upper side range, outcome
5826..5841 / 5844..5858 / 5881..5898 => -0.11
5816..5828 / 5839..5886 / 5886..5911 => -0.15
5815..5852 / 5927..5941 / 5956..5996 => 0.07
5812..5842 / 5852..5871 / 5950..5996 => 0.12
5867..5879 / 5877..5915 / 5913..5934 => 0.32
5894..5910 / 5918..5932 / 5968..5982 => -0.18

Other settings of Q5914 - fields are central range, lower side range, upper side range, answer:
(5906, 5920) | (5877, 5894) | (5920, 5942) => -0.8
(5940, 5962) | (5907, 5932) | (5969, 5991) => 0.0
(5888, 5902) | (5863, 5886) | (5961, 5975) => 6.5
